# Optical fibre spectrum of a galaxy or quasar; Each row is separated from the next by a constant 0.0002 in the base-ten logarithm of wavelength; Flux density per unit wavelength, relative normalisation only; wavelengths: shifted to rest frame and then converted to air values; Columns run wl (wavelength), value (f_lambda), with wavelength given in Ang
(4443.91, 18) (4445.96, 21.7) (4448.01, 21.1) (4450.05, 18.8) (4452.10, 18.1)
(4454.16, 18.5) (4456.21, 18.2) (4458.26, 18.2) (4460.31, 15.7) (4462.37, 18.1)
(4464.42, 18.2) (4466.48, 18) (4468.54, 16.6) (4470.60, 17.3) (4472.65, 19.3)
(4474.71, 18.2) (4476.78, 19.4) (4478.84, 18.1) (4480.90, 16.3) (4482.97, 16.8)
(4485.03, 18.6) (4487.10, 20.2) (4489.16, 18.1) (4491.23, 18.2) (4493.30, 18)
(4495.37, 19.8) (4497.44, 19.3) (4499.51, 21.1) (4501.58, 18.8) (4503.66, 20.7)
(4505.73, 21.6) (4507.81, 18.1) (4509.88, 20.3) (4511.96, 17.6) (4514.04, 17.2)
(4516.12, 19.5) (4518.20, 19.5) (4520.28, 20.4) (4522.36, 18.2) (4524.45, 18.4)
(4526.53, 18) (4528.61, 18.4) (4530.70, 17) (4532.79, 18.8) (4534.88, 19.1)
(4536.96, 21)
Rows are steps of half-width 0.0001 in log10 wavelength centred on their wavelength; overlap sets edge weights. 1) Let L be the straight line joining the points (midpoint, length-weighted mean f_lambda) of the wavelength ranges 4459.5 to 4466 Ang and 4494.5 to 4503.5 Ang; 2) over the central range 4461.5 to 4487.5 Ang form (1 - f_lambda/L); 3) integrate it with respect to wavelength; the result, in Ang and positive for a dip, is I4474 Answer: 0.2 Ang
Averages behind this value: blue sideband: 17.4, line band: 18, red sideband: 19.8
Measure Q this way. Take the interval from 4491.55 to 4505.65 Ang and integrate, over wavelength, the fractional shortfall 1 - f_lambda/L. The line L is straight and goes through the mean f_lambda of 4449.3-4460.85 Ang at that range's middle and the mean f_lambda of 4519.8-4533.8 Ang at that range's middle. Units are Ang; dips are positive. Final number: -1.1 Ang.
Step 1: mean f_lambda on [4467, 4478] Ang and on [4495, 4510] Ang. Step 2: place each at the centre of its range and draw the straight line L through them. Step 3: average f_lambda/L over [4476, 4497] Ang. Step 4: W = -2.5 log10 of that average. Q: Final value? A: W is 0.036 mag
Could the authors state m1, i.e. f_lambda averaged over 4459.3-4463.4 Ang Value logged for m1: 16.9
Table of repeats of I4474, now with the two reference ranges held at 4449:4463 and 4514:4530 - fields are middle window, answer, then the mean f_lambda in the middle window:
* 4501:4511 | -0.7 Ang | 19.9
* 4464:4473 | 0.2 Ang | 17.8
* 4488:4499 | -0.2 Ang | 18.8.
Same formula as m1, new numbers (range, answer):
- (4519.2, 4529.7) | 18.7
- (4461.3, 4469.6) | 17.7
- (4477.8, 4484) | 17.1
